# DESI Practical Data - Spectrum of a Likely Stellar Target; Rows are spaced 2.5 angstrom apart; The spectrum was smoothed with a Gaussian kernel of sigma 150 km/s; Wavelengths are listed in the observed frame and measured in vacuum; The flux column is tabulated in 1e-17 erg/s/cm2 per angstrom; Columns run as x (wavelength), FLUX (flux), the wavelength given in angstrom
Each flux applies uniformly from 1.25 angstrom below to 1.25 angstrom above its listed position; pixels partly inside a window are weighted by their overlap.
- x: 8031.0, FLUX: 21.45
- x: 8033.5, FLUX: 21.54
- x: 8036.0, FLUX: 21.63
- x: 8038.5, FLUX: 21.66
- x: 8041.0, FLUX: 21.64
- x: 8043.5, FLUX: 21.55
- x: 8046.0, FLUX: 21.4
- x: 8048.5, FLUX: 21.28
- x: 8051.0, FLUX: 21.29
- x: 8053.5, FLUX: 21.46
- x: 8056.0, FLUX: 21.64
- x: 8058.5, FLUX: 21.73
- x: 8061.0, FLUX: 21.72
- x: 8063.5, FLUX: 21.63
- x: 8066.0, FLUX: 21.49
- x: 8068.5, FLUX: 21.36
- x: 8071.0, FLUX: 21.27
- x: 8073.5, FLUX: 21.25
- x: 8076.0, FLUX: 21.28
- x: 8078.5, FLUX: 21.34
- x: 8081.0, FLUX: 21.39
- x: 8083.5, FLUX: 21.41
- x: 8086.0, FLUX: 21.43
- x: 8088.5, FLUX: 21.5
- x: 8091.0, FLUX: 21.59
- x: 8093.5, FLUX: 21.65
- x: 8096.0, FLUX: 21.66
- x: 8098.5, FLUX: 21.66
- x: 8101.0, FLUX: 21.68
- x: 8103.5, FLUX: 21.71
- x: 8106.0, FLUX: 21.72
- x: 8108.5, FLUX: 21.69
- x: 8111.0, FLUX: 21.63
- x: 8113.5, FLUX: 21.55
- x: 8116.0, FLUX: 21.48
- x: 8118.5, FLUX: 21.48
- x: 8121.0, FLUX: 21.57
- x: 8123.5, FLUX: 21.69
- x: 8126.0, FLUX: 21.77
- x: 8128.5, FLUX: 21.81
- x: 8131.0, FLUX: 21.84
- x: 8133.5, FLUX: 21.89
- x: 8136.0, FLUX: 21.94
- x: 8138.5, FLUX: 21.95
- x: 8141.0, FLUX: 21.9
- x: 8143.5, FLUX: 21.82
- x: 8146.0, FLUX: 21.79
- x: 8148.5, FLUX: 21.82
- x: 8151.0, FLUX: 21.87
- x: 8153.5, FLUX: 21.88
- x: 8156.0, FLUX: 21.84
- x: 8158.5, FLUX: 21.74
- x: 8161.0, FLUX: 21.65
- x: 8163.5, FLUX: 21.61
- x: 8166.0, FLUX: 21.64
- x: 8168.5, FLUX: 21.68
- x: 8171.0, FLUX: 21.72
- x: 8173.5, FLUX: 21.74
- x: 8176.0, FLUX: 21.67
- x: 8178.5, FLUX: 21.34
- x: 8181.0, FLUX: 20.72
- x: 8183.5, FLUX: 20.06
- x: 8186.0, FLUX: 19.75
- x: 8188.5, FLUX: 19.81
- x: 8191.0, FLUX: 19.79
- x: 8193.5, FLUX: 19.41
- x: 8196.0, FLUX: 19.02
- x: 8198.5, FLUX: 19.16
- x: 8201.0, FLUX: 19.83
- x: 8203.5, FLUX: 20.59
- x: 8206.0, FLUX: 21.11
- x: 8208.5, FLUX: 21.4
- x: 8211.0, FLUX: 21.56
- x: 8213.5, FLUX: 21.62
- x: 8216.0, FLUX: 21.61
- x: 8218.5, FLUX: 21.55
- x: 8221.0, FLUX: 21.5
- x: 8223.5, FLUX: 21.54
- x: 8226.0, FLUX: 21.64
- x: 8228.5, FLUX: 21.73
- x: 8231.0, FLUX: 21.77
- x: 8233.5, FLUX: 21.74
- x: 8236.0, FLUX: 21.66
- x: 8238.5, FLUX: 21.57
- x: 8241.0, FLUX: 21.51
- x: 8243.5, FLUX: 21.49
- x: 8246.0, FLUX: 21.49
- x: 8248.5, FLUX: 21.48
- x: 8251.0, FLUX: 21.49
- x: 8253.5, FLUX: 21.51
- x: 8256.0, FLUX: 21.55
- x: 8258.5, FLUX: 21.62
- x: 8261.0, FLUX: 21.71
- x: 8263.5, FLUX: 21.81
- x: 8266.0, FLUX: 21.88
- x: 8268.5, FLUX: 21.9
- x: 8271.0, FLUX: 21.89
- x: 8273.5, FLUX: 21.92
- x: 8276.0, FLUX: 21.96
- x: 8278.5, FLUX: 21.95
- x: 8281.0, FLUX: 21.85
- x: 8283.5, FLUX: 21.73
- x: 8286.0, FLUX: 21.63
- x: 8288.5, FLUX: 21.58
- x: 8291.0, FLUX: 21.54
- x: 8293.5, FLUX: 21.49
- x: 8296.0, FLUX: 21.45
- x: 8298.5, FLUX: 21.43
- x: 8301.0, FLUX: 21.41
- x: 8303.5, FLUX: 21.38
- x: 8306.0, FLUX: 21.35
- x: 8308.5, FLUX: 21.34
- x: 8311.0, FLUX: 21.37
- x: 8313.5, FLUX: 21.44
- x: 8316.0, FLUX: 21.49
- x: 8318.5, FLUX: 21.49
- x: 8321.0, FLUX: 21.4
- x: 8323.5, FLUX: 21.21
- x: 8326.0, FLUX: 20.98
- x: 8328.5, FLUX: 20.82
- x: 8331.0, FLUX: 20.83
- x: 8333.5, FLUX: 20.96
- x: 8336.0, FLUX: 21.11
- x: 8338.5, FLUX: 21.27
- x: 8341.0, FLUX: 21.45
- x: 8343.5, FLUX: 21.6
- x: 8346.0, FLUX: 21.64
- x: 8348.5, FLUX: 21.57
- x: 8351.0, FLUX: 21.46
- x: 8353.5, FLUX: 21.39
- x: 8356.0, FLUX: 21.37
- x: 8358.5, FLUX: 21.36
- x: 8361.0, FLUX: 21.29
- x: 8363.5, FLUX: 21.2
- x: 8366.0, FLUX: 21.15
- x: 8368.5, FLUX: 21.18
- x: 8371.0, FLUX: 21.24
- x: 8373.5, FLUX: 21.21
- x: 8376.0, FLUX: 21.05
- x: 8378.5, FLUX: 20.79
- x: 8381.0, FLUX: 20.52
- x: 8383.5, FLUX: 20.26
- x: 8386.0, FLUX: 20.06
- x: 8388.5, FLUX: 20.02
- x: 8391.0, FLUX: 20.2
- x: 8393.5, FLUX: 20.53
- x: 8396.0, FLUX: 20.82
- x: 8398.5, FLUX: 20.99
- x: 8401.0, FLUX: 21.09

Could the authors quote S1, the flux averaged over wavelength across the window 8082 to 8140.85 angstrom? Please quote 21.7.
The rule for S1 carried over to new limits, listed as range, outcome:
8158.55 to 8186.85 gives 21.3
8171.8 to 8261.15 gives 21.1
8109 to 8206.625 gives 21.2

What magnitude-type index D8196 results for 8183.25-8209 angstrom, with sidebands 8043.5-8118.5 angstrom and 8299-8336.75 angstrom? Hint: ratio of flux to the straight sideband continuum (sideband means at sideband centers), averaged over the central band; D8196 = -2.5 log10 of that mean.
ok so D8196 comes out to 0.08 mag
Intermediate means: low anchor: 21.5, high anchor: 21.2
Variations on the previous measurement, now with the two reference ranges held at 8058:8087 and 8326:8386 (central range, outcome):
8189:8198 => 0.10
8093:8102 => -0.01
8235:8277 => -0.02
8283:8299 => -0.02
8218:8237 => -0.02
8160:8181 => -0.01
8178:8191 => 0.06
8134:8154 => -0.03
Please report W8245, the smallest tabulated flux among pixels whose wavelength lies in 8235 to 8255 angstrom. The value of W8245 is 21.48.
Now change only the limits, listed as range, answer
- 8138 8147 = 21.79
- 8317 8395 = 20.02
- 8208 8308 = 21.35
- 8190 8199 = 19.02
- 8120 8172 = 21.57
